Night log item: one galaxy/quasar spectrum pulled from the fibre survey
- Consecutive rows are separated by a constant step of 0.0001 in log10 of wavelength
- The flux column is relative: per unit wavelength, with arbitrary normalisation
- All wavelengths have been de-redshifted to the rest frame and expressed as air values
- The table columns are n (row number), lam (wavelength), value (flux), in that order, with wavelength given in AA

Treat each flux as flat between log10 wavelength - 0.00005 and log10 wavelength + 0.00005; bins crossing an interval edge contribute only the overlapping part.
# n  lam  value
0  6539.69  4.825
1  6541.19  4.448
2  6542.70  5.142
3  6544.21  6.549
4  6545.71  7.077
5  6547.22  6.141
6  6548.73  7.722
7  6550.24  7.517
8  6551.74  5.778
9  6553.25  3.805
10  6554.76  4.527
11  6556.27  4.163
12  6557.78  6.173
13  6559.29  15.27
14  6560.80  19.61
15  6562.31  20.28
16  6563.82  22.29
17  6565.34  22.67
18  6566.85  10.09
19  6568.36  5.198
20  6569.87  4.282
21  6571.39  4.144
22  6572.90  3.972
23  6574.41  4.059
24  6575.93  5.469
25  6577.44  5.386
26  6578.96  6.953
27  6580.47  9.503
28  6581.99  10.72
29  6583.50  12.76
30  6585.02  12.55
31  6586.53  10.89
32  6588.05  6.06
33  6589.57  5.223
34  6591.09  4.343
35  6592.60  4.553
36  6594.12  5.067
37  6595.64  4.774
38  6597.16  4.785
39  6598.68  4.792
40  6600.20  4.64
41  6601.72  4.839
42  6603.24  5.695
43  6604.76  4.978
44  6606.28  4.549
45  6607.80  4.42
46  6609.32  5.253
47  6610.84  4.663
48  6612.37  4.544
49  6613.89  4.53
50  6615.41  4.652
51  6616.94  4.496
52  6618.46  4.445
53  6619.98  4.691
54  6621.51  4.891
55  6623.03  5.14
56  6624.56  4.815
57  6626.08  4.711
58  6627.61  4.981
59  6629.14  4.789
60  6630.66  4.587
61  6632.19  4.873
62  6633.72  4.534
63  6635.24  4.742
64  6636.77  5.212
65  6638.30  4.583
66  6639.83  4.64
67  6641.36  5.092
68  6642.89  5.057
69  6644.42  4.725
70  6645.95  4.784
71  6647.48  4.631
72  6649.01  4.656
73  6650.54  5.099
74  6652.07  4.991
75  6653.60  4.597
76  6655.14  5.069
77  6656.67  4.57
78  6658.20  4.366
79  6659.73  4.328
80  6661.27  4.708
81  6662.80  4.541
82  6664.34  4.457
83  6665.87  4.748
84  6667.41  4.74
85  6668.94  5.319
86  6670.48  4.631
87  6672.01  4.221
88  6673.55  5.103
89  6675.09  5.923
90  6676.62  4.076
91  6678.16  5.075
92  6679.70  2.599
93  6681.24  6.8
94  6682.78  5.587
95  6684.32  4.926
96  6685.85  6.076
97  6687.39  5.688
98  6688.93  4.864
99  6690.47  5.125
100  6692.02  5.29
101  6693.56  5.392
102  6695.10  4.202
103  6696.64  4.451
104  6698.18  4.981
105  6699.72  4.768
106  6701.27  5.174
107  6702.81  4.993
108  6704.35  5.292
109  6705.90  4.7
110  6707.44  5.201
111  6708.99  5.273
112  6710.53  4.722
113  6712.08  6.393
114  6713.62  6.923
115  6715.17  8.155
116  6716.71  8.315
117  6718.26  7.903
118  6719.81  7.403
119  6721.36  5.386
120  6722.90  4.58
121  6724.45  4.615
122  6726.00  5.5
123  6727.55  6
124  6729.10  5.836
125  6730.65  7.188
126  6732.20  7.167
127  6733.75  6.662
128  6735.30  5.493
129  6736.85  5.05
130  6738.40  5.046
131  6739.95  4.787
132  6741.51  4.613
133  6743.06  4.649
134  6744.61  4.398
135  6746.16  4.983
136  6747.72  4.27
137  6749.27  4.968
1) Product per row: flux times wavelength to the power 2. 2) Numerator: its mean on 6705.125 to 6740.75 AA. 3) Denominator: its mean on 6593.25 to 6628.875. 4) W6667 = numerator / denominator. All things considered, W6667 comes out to 1.3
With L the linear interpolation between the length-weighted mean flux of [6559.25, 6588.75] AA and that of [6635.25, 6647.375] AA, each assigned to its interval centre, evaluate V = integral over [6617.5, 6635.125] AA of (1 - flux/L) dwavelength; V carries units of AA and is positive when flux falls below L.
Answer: 3.81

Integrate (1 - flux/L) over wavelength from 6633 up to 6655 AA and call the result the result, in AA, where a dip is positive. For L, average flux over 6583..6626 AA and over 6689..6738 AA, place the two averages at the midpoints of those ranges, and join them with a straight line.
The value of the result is 3.1 AA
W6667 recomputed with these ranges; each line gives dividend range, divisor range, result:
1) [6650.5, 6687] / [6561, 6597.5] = 0.57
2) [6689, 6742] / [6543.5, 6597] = 0.70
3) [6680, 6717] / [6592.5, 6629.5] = 1.17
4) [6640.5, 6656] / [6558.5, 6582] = 0.47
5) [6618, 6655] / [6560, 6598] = 0.54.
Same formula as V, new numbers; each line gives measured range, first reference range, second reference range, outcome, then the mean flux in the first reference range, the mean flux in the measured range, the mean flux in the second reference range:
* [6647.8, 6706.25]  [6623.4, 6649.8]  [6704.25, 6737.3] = 5.61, 4.79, 4.9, 6.11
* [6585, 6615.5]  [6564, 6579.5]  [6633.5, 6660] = 6.01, 7.78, 5.36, 4.77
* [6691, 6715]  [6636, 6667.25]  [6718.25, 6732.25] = 1.60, 4.74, 5.26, 6.01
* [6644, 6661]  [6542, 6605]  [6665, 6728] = 4.26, 7.89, 4.71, 5.39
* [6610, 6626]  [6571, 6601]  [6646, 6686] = 3.19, 6.56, 4.69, 4.82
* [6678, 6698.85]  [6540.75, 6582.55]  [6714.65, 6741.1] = 5.08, 8.55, 5.08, 6.14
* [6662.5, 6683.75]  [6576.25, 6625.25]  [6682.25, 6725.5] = 3.11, 5.92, 4.85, 5.59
